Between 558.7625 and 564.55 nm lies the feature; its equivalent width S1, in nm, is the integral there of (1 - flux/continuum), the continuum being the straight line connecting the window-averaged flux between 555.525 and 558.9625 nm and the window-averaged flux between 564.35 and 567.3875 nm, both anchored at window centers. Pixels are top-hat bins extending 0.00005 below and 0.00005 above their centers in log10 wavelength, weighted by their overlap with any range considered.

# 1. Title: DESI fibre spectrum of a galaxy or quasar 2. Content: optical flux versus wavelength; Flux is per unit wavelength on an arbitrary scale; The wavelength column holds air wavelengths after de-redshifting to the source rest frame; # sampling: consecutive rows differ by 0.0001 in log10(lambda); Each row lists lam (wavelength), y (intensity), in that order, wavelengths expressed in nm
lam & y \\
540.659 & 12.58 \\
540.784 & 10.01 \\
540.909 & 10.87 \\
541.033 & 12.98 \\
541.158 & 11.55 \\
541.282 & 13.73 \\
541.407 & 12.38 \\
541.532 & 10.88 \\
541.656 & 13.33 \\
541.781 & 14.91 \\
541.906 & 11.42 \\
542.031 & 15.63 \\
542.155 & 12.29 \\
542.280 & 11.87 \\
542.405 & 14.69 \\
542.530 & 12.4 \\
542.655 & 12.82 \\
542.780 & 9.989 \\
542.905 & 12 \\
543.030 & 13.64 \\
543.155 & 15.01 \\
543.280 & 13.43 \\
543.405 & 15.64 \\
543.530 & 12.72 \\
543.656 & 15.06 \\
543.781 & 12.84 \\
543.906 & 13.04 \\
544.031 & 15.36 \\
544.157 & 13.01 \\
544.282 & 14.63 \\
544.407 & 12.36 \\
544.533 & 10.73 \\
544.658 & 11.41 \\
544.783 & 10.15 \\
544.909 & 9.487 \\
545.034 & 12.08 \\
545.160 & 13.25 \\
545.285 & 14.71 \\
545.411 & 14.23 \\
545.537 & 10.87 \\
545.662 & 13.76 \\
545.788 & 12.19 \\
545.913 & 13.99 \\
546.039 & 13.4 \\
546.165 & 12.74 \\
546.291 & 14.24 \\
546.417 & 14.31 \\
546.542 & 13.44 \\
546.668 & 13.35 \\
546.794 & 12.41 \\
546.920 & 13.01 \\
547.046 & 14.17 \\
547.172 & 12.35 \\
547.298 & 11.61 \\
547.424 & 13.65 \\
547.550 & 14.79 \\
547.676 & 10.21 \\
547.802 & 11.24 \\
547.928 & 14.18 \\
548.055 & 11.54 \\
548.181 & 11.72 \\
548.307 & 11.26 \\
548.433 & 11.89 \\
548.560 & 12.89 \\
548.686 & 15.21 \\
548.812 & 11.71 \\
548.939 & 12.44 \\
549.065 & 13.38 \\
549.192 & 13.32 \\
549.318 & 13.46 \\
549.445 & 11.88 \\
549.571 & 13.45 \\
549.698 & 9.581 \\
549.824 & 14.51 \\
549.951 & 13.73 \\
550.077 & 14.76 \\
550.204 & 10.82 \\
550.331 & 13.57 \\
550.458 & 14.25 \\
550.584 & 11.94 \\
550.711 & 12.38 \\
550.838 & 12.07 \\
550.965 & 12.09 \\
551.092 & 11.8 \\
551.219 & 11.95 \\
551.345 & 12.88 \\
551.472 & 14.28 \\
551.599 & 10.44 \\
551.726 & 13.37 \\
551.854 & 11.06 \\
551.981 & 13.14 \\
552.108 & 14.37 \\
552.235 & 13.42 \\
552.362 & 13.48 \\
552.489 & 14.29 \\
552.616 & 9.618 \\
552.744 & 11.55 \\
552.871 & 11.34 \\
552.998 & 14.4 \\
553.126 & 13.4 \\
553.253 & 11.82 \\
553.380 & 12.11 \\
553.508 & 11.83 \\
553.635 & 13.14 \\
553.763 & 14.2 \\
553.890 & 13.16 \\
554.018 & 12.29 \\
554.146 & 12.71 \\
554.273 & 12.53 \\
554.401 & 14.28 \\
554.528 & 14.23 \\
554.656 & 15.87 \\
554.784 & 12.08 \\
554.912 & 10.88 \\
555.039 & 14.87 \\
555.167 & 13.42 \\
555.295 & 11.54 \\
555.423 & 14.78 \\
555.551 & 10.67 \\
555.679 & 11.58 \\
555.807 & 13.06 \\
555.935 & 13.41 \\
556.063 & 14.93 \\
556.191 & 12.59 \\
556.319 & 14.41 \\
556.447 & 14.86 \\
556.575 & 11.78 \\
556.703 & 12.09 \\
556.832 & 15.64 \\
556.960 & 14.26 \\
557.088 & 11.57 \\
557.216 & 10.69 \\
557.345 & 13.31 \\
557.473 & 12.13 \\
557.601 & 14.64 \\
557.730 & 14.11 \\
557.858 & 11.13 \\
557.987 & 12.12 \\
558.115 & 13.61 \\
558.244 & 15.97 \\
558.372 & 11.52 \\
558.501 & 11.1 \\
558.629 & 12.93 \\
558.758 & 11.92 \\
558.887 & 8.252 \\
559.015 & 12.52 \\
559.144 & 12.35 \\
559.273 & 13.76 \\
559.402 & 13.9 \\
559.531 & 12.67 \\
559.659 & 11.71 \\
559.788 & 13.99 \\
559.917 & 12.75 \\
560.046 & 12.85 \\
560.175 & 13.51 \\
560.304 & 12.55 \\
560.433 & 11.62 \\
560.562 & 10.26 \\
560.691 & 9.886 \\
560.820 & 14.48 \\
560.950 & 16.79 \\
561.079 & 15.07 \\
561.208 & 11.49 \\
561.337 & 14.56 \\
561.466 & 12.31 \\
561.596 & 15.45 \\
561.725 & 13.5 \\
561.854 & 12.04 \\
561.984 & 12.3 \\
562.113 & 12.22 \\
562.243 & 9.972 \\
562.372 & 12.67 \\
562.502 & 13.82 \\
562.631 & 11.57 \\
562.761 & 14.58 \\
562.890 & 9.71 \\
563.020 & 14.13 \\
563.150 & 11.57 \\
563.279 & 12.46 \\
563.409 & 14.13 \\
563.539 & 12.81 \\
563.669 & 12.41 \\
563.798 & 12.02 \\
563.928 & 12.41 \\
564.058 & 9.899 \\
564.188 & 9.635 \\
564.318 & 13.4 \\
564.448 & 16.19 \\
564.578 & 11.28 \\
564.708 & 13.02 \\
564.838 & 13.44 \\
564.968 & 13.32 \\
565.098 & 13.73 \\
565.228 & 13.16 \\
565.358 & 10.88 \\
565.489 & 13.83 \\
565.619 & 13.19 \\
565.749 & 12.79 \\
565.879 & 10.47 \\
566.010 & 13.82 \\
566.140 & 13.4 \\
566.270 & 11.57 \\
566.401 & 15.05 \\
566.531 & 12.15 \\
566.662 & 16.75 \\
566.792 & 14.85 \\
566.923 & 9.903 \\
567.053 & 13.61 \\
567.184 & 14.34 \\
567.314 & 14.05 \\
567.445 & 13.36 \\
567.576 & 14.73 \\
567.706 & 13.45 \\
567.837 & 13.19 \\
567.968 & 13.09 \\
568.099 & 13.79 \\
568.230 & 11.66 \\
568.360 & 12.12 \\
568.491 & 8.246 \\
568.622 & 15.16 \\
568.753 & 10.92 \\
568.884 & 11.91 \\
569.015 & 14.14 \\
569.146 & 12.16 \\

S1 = 0.18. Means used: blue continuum 12.8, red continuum 13.3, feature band 12.6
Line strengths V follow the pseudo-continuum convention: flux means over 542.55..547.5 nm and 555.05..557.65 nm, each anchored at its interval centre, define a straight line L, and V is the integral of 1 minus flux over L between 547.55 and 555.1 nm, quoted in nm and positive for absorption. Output 0.19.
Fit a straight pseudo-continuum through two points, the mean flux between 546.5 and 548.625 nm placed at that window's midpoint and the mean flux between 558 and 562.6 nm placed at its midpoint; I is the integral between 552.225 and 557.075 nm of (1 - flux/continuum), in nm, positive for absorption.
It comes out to -0.15 nm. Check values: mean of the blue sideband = 12.6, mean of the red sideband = 12.7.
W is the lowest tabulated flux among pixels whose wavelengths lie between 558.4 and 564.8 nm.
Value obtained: 8.252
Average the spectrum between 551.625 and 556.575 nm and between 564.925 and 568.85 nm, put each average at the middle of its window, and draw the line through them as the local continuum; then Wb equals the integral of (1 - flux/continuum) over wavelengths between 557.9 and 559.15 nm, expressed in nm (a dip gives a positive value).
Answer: 0.08 nm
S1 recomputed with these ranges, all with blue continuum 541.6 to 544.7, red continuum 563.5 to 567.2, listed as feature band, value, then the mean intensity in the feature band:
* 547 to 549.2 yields 0.09 nm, 12.6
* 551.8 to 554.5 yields 0.05 nm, 12.8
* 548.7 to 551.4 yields 0.08 nm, 12.7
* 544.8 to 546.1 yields 0.05 nm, 12.7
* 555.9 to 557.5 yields -0.03 nm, 13.2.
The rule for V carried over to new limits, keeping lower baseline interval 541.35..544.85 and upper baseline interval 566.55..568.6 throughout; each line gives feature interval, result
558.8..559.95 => 0.06 nm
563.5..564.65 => 0.08 nm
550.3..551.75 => 0.06 nm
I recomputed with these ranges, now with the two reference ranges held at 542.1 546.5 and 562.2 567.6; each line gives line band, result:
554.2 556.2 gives -0.041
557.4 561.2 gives 0.043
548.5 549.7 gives 0.006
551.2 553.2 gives 0.037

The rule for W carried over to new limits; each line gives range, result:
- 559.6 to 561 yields 9.886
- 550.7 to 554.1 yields 9.618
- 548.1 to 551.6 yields 9.581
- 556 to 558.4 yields 10.69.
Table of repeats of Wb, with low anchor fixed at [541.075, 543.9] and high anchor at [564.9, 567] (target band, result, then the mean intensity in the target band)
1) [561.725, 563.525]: 0.08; 12.4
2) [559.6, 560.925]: 0.06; 12.5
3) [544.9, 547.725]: 0.01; 13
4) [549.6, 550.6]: 0.01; 13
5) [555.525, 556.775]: 0.01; 13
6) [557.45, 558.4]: -0.01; 13.3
